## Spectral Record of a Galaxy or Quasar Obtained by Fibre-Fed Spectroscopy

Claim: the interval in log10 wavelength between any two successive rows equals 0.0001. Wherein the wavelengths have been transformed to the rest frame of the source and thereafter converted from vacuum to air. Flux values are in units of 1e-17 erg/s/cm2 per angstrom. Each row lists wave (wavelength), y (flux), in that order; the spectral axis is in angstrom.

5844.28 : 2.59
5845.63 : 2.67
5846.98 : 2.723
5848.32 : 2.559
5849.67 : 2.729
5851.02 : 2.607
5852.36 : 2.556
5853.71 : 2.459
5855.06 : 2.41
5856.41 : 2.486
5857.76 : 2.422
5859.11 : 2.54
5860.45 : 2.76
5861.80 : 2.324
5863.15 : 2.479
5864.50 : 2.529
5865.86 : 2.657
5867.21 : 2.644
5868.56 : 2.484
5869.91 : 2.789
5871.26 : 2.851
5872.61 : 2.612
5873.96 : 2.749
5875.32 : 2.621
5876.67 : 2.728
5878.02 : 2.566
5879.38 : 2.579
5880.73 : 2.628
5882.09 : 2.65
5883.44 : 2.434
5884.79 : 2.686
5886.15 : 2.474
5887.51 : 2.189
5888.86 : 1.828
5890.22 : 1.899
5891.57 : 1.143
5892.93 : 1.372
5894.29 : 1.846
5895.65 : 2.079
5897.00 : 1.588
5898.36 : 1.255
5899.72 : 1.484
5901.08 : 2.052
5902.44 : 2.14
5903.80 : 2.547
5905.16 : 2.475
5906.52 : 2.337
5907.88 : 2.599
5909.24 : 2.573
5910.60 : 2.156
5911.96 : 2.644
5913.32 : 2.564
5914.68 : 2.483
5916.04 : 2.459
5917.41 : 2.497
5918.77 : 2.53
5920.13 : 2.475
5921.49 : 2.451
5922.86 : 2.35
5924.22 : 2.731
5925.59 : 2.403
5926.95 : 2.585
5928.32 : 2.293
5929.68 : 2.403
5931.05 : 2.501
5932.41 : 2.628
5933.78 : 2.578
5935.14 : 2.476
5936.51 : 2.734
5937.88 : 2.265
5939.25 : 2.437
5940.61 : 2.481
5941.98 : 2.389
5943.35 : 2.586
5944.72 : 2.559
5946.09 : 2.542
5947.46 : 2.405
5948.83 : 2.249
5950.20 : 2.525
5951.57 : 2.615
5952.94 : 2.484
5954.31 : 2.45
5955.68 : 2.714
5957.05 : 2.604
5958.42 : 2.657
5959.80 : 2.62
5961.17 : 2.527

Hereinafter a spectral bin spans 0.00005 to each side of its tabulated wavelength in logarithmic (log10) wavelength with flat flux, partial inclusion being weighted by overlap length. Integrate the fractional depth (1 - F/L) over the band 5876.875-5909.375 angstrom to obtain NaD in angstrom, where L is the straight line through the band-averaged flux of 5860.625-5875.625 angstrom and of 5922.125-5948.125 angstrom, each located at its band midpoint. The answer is 5.4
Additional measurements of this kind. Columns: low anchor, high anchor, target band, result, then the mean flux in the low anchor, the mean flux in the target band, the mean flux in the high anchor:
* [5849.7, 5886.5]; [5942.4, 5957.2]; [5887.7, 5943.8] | 5.9 angstrom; 2.59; 2.27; 2.52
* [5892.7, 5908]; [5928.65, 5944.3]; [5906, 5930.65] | -2.7 angstrom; 1.98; 2.48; 2.49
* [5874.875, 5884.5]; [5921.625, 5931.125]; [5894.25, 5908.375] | 2.8 angstrom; 2.61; 2.04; 2.46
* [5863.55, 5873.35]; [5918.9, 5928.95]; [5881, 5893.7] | 2.5 angstrom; 2.65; 2.09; 2.47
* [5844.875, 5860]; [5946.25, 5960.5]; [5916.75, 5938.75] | 0.4 angstrom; 2.56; 2.49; 2.53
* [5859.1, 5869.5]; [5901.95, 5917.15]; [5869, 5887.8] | -0.7 angstrom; 2.56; 2.62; 2.46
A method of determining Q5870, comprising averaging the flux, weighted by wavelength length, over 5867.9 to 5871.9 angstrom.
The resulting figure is 2.71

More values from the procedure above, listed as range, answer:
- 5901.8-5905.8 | 2.39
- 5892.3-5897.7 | 1.72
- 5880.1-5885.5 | 2.6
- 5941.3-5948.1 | 2.5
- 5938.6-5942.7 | 2.44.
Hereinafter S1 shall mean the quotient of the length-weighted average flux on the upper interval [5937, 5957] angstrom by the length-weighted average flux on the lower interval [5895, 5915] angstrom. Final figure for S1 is 1.13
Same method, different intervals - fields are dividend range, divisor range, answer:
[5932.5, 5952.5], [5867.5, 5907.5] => 1.11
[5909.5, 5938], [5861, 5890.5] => 0.99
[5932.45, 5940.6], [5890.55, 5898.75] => 1.59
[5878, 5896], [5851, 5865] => 0.86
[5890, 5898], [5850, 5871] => 0.64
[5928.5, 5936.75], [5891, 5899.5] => 1.63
